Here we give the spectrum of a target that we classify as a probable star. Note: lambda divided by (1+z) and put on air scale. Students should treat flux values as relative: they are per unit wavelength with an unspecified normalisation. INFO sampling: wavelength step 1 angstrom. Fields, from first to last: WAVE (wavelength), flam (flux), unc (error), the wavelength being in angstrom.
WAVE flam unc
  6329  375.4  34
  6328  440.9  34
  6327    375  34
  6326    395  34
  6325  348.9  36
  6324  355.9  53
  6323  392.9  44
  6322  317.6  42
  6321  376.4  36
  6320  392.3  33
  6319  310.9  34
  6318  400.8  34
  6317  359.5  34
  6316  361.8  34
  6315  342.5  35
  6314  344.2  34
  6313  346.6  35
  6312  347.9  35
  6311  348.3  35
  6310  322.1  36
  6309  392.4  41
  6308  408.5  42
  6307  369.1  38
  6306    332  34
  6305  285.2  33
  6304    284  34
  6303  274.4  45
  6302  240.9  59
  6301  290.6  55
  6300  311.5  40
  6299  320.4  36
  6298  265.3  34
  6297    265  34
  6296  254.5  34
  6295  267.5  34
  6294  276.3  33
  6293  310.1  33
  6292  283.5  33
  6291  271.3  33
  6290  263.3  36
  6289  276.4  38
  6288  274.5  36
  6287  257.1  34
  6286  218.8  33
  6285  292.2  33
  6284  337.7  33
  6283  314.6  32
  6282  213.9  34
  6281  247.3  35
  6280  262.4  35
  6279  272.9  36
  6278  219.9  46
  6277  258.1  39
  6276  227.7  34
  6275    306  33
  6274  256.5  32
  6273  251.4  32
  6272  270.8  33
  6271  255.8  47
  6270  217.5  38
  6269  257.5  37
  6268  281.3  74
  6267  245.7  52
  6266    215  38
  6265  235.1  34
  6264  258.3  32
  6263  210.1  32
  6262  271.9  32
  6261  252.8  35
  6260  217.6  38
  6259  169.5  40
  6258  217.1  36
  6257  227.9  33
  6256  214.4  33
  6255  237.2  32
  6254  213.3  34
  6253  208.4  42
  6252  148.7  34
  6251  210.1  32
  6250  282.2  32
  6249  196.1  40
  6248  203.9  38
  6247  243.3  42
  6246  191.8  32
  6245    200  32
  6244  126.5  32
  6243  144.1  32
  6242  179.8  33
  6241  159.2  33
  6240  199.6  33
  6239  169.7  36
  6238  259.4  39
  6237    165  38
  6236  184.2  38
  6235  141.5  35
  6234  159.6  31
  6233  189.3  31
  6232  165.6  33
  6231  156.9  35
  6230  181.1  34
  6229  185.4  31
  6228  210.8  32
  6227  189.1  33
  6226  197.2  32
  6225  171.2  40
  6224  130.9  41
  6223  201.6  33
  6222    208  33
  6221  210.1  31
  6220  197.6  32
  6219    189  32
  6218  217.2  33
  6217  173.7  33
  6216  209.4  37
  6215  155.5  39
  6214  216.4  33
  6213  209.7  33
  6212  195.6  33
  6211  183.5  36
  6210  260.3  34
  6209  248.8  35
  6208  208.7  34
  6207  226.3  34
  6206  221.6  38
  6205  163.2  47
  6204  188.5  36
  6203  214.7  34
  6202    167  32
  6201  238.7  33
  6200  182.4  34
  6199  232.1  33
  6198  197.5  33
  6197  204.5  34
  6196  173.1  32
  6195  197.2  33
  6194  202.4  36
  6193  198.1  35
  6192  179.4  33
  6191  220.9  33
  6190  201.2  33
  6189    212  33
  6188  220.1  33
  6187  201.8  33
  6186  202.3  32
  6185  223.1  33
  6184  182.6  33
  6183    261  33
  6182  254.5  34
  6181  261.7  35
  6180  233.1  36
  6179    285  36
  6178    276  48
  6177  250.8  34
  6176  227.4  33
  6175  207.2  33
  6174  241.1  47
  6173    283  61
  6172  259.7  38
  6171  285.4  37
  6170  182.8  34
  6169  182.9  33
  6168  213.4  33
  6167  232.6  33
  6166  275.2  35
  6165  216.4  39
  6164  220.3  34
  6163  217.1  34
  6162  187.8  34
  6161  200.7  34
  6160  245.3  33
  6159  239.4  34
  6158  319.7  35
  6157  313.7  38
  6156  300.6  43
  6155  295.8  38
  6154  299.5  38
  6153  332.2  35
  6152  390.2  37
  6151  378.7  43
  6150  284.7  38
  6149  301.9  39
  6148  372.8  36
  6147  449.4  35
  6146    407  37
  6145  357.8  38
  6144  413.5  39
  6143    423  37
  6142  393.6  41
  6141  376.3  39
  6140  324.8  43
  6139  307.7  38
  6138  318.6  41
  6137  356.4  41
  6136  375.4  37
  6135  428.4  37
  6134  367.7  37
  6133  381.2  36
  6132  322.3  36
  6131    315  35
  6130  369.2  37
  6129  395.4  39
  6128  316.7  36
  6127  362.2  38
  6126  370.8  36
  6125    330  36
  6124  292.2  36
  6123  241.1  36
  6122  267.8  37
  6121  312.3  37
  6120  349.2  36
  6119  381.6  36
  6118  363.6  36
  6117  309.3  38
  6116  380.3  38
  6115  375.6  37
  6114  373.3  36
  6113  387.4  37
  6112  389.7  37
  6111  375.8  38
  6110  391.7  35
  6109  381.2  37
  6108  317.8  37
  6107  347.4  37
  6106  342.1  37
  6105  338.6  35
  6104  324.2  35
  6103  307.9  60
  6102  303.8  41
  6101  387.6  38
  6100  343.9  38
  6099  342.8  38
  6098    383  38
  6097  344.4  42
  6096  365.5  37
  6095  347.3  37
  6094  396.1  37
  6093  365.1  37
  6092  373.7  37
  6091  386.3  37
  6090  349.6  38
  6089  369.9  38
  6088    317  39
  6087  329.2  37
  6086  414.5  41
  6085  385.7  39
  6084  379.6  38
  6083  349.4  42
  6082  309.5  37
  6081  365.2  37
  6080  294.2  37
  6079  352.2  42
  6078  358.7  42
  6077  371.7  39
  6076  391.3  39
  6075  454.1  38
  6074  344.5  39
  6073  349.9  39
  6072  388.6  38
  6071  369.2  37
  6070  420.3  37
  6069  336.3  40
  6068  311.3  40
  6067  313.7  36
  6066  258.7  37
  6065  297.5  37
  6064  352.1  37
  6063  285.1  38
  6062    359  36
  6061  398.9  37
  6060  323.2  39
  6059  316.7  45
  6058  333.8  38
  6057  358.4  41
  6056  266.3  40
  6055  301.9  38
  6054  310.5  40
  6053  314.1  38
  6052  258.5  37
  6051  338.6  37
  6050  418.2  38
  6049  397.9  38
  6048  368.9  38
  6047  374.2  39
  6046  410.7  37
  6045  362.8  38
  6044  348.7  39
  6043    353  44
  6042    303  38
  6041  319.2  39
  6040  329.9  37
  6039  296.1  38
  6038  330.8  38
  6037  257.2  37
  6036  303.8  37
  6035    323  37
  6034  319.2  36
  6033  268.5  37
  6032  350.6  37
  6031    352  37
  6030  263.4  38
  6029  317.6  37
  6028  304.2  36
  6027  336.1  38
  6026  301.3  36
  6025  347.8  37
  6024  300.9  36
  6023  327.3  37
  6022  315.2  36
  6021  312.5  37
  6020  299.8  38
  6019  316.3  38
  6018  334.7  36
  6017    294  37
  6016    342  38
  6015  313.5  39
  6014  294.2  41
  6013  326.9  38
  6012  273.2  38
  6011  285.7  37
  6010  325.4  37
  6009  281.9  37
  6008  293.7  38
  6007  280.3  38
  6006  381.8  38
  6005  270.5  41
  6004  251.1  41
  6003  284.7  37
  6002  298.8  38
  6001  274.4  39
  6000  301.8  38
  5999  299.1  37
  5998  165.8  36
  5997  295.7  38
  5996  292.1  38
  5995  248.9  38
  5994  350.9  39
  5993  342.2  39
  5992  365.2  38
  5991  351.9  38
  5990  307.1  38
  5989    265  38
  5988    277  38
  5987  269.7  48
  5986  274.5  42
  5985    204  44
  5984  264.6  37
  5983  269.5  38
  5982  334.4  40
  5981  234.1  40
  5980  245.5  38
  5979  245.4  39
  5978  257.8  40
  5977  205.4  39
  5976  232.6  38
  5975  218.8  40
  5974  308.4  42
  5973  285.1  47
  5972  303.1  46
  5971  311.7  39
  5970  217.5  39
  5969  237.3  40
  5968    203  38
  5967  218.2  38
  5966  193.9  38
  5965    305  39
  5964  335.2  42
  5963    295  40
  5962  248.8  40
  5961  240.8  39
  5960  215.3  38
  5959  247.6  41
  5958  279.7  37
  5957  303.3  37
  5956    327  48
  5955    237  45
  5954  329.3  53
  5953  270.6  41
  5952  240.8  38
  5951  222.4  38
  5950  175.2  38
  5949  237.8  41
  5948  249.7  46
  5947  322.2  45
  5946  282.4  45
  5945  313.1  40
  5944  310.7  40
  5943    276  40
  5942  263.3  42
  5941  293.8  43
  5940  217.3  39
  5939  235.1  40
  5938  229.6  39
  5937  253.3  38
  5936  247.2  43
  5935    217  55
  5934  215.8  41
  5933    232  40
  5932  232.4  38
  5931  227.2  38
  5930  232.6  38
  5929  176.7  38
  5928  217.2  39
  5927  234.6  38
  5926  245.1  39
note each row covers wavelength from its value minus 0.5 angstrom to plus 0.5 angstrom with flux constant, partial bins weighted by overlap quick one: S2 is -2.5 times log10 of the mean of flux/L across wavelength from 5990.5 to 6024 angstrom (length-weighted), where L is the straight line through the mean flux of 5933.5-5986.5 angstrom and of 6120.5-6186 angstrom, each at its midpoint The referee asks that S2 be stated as -0.13 mag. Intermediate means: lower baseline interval 259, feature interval 303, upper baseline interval 299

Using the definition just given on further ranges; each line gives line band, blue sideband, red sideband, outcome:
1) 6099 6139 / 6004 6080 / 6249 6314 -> -0.130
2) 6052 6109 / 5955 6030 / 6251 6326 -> -0.215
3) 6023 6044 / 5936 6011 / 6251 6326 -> -0.152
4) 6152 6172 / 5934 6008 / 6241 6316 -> 0.041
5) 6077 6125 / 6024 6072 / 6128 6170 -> -0.086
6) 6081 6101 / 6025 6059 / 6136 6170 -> -0.139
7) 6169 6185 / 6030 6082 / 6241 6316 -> 0.212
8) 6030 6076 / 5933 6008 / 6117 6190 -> -0.193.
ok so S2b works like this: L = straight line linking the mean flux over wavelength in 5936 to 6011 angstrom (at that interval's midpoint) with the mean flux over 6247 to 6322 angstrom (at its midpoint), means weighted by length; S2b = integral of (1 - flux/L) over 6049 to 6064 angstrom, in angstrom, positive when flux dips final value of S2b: -3.2 angstrom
